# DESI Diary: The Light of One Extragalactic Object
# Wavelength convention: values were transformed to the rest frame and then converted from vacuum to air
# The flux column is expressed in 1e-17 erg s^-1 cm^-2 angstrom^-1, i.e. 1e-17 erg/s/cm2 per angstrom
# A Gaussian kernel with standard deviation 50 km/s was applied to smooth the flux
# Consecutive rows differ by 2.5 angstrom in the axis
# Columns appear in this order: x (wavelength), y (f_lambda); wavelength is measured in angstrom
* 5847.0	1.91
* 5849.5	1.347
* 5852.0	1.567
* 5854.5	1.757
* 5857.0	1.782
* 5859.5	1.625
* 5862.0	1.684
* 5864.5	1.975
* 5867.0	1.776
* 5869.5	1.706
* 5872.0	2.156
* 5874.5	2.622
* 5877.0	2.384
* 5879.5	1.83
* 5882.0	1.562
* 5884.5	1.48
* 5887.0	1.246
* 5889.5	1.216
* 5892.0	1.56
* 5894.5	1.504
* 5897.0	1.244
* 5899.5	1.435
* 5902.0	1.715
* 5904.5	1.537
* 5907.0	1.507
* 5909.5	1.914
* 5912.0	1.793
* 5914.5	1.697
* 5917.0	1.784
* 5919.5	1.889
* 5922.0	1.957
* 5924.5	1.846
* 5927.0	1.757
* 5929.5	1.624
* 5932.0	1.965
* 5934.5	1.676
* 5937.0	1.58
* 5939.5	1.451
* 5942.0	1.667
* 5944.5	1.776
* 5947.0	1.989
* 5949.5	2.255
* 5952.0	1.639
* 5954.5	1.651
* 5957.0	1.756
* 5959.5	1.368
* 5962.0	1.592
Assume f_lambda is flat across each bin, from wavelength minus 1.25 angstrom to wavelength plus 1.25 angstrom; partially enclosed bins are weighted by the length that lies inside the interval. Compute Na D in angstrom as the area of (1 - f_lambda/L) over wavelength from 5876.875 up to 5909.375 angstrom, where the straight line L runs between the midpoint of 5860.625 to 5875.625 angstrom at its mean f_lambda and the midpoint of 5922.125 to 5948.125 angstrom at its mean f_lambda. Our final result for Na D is 6.04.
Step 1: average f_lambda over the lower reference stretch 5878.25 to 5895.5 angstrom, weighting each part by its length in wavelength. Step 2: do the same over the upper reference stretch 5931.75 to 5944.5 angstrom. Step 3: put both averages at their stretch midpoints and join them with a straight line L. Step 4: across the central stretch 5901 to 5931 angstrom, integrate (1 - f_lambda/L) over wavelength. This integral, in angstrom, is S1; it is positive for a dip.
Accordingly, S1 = -3.3 angstrom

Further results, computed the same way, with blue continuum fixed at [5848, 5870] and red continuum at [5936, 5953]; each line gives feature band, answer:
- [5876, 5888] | 0.12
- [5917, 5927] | -0.66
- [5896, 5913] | 1.37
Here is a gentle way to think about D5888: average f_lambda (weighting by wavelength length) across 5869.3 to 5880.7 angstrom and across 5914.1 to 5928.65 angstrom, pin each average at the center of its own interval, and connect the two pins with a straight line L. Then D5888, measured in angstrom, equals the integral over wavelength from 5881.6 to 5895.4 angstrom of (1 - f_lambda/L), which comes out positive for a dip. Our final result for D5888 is 4.38 angstrom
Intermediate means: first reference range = 2.18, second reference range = 1.82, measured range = 1.42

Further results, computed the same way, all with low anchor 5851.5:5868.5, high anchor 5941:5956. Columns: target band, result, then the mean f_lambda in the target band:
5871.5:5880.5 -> -2.6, 2.27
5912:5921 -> 0.0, 1.8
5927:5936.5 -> 0.4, 1.74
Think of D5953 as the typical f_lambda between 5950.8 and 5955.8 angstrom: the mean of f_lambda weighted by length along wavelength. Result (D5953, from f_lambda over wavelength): 1.65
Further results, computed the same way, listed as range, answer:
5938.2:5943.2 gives 1.56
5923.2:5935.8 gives 1.77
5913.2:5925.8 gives 1.83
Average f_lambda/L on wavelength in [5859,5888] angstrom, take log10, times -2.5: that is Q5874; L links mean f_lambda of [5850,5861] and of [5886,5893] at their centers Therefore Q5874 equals -0.23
